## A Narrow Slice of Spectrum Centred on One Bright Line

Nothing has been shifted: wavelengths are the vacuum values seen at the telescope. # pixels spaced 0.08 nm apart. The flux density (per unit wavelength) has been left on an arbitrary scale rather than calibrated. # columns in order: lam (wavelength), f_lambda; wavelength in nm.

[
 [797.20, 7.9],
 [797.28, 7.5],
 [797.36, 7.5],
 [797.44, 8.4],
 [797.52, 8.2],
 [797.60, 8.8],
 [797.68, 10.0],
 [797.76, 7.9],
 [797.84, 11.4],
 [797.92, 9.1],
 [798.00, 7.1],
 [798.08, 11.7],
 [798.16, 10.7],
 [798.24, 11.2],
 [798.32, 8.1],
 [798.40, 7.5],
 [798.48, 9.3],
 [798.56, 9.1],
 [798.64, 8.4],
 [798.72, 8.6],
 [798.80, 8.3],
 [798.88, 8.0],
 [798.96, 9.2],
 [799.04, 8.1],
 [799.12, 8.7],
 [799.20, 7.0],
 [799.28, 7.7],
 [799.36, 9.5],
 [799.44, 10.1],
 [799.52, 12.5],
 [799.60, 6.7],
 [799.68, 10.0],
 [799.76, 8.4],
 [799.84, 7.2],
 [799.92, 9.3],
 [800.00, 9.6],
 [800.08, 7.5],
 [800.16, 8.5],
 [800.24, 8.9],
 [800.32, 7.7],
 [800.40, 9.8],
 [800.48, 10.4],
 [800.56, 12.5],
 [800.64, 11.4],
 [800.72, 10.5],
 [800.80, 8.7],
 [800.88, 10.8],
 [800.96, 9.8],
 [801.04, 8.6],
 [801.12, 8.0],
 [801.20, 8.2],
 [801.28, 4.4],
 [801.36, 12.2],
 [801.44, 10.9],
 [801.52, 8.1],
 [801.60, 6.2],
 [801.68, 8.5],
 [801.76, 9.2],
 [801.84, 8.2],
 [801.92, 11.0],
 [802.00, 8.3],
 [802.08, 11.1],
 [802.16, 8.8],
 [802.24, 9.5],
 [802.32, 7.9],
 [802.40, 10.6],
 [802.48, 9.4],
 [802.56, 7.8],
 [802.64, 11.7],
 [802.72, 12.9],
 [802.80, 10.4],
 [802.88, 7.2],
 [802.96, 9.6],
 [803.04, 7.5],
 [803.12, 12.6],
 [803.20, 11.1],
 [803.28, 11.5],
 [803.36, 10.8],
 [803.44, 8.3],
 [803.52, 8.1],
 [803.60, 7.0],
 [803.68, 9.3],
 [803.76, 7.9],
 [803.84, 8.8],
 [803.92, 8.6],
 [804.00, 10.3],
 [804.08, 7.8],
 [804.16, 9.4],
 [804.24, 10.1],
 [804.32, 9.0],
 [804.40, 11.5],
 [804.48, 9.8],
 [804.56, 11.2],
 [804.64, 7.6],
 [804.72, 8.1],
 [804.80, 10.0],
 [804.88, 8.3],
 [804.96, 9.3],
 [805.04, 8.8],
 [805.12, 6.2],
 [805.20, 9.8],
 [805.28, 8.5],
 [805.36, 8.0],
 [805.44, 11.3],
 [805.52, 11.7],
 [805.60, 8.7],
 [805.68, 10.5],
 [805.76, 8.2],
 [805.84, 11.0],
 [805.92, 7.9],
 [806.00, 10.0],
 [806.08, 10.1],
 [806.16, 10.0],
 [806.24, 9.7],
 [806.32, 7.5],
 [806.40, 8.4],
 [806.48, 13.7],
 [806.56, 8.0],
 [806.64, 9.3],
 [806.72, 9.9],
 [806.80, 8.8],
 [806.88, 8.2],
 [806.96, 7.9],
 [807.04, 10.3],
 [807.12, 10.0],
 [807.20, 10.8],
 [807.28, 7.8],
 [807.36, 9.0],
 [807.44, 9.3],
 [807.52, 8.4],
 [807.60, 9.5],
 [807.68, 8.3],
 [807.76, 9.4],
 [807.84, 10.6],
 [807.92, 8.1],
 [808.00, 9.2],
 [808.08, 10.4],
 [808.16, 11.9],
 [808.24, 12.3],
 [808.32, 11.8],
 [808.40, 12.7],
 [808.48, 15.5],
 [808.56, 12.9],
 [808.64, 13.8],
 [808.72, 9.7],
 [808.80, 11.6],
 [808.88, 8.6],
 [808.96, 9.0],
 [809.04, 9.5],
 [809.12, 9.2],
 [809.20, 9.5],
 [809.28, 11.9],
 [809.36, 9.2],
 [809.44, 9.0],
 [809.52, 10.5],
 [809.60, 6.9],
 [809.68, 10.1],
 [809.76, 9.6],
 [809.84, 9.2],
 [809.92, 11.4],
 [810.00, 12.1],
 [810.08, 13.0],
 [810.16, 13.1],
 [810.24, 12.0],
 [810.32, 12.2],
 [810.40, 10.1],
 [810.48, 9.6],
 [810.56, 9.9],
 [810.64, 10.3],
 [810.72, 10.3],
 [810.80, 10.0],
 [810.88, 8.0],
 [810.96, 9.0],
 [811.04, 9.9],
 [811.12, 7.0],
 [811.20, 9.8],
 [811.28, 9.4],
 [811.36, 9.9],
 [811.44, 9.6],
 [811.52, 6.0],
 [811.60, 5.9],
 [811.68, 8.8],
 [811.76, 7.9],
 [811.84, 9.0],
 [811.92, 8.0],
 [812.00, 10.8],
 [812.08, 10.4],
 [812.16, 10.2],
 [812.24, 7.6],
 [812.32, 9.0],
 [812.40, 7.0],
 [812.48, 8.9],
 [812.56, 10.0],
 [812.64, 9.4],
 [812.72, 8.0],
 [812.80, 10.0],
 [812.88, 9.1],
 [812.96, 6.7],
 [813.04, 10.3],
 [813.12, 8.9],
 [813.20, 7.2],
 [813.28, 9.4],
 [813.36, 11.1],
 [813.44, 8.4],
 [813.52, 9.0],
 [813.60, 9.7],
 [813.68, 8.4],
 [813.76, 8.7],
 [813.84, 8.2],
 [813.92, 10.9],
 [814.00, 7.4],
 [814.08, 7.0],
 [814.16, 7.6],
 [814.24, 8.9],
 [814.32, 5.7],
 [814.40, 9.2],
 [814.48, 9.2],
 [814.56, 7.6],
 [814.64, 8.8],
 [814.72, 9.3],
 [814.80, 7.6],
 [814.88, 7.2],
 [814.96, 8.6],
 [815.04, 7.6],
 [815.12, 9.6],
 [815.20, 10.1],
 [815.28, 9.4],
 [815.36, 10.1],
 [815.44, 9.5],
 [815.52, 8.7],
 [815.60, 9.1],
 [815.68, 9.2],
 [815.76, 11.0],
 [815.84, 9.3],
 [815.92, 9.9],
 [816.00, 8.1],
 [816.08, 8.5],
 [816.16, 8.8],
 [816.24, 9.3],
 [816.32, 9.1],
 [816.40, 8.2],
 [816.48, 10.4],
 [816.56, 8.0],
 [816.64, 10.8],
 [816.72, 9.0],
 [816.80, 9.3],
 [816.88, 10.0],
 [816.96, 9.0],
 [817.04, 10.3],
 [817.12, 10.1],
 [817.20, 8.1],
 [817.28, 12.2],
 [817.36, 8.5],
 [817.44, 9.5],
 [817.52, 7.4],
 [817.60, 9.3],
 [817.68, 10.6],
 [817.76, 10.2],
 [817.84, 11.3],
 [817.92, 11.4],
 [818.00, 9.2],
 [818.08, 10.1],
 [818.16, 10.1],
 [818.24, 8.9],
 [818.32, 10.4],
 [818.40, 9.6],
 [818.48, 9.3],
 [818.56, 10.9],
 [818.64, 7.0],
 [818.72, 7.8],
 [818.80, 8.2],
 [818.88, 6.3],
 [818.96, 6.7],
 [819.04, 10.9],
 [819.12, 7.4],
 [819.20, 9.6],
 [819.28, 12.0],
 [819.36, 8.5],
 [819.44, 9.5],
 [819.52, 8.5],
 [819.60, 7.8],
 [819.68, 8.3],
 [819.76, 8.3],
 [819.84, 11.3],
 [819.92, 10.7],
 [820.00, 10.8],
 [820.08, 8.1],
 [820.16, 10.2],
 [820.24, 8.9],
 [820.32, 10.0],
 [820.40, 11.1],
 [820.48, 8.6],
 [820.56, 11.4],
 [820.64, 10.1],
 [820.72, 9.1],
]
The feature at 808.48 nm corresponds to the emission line [S II] 6716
